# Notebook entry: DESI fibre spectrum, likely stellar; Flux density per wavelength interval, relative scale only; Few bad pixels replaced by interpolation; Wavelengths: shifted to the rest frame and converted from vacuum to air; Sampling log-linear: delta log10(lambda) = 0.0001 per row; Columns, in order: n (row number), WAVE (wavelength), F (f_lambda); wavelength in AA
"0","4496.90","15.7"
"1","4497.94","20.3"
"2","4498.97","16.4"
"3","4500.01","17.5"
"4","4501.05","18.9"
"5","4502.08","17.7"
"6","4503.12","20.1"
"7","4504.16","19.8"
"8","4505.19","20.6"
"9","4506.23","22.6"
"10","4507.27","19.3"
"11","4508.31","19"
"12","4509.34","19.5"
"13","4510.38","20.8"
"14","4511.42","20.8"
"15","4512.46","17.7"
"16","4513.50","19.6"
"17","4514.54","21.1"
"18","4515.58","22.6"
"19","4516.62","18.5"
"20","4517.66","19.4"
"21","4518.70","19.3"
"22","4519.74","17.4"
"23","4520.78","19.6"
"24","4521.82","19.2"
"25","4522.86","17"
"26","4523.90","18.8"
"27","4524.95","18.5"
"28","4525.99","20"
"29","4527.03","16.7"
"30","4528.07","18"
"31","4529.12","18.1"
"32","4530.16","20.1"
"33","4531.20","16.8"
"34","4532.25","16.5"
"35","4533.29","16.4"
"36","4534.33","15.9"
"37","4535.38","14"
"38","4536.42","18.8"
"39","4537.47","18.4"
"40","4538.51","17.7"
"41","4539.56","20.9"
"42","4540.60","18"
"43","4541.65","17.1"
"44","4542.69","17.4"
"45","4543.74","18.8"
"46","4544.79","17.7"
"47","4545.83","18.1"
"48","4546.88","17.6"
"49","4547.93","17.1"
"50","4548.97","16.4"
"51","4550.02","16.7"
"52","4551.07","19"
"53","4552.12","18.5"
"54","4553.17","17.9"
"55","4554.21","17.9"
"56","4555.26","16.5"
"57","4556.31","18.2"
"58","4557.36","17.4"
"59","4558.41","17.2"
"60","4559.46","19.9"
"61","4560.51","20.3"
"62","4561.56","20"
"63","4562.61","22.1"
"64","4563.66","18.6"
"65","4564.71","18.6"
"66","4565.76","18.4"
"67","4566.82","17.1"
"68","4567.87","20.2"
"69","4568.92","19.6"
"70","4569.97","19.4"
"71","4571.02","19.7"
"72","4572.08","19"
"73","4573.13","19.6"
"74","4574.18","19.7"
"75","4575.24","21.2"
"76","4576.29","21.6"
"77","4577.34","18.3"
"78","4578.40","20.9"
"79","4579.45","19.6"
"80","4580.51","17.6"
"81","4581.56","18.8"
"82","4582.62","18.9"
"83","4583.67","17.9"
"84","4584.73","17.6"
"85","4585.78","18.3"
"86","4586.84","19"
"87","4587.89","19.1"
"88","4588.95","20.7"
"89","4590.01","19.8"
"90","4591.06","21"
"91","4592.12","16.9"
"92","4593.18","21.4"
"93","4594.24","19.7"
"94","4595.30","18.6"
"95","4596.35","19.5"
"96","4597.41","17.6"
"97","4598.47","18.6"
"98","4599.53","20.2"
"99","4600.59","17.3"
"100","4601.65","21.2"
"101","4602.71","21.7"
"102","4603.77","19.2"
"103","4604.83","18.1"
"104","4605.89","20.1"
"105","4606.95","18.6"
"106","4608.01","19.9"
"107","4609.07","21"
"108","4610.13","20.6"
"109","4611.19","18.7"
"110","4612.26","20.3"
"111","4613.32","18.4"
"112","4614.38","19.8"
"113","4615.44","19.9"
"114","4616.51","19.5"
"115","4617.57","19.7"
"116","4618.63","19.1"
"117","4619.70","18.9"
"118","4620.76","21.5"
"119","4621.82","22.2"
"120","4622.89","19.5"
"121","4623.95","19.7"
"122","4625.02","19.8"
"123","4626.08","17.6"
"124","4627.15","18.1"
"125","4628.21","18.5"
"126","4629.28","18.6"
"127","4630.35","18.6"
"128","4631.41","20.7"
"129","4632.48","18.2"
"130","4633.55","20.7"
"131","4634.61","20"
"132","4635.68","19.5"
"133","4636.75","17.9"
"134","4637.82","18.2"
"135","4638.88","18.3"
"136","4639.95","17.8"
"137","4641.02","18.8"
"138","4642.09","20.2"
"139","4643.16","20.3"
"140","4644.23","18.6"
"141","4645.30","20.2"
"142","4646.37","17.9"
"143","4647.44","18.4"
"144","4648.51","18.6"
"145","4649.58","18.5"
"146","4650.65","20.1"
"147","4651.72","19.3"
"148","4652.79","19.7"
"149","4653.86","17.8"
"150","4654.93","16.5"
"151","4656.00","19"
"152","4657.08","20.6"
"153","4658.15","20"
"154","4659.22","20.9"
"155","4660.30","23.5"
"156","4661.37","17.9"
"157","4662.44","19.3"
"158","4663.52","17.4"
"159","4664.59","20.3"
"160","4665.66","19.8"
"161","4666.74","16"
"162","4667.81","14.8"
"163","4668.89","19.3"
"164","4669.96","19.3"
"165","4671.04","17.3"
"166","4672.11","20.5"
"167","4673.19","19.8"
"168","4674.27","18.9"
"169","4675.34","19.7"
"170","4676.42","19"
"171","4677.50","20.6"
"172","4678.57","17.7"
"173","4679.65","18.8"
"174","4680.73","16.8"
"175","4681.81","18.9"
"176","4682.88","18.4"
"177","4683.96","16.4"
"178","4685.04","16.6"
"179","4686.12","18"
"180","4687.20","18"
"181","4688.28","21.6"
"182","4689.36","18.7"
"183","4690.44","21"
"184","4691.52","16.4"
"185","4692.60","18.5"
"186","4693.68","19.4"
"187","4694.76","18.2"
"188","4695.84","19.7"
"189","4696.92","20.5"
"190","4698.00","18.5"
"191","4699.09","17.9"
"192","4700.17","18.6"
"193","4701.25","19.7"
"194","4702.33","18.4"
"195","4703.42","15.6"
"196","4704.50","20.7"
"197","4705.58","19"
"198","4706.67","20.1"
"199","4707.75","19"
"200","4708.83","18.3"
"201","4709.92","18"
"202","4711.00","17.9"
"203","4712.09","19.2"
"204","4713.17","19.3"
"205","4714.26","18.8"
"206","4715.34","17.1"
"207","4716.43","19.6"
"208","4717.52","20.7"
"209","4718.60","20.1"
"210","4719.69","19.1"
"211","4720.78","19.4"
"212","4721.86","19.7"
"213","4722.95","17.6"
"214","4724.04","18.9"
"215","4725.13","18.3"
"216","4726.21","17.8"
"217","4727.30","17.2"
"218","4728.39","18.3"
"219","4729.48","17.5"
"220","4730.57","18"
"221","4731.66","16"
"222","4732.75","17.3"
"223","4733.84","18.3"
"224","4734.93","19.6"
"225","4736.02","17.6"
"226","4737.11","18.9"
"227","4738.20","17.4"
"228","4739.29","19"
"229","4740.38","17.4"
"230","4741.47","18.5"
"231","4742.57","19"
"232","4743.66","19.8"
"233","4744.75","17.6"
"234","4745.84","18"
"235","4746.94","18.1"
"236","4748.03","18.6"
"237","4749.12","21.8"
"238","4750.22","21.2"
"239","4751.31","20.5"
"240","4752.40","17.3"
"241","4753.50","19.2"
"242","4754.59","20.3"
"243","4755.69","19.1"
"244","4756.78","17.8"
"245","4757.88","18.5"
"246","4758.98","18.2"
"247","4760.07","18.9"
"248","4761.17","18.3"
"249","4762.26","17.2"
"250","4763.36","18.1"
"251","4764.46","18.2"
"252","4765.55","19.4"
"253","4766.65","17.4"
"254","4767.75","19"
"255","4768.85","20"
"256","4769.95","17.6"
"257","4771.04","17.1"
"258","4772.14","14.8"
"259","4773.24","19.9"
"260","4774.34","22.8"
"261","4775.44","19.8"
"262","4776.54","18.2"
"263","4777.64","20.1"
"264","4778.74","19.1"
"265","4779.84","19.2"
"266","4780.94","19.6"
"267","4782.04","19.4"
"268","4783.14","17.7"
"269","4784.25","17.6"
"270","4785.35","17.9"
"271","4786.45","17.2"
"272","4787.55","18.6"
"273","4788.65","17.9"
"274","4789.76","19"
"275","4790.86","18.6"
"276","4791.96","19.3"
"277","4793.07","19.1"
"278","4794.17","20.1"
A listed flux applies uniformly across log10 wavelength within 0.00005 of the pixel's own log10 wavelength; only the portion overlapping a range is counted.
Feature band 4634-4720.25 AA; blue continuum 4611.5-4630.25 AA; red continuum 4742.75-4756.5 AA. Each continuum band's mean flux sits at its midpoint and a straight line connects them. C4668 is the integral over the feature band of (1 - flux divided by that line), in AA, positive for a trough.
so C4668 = 2.2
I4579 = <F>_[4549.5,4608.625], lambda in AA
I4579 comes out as 19.1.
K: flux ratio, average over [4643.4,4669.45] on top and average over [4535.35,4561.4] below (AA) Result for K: 1.05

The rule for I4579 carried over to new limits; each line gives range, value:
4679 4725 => 18.7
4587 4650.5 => 19.4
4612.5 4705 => 19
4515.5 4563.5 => 18.2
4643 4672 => 18.9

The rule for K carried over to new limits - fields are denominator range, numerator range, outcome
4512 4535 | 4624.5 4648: 1.03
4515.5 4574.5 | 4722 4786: 1.01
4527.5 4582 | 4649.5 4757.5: 1.02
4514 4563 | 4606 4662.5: 1.06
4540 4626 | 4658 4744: 0.98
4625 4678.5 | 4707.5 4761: 0.98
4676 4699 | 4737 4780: 1.01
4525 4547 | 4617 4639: 1.09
